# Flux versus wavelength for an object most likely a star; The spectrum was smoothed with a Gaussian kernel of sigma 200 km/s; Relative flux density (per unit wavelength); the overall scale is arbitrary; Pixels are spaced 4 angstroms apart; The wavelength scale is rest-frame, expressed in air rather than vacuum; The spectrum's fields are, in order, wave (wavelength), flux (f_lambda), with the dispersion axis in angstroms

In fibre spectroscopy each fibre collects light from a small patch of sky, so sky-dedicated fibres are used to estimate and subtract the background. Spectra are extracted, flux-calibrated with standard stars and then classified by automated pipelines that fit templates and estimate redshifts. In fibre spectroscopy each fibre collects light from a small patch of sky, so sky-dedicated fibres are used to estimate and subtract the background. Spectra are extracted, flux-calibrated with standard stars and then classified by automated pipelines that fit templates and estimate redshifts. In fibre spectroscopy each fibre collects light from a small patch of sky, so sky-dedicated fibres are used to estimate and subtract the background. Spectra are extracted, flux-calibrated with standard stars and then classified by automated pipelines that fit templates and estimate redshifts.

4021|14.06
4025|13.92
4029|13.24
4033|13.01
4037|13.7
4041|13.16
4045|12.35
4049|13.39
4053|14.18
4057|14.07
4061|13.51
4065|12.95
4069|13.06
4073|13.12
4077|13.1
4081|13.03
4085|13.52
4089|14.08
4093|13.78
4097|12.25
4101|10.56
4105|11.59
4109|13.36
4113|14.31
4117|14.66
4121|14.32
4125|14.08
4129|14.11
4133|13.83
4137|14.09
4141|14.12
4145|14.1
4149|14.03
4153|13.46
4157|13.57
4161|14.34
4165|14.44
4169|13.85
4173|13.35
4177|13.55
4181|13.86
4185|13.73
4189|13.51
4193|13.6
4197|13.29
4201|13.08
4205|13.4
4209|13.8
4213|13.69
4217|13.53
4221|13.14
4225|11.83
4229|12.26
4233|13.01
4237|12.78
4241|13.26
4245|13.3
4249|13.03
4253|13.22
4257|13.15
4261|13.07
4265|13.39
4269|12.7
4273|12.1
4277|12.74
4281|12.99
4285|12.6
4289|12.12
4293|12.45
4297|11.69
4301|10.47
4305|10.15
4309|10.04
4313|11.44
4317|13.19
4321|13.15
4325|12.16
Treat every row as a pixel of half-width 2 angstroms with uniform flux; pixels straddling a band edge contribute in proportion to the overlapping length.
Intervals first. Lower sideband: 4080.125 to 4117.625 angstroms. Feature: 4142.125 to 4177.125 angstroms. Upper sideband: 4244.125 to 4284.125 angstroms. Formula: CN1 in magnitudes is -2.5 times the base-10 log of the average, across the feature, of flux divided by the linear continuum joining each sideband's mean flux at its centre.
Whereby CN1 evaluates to -0.07 mag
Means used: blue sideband 13.1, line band 13.9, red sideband 12.9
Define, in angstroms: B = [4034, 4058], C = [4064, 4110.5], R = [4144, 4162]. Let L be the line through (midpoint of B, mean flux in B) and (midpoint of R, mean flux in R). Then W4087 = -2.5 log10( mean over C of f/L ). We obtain 0.06 mag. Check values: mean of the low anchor 13.4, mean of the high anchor 13.9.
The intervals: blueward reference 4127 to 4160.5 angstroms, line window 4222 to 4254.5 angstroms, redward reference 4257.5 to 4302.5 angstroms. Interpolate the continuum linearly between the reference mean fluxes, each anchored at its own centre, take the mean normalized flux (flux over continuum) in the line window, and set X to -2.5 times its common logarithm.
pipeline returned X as 0.00 mag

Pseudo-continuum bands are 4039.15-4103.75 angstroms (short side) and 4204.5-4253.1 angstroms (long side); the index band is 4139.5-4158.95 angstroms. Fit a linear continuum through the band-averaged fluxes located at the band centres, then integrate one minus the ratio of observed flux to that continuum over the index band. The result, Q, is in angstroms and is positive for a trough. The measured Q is -1.1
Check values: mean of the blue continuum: 13.1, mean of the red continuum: 13.1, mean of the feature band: 13.8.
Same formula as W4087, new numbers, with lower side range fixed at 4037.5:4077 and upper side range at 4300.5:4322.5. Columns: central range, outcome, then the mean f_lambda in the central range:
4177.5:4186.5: -0.11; 13.8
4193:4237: -0.08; 13.1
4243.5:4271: -0.11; 13.1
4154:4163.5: -0.11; 13.9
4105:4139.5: -0.09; 14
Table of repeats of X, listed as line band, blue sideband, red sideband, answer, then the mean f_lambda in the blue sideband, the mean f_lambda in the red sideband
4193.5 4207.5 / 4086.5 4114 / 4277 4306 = -0.08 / 12.8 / 11.9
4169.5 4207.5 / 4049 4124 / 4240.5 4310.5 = -0.06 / 13.3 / 12.4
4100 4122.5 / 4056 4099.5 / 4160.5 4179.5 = 0.02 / 13.3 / 13.9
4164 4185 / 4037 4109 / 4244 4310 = -0.09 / 13.1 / 12.3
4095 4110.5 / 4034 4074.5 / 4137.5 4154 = 0.15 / 13.3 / 14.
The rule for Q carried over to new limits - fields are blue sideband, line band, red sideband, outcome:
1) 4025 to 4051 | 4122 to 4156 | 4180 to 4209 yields -1.47 angstroms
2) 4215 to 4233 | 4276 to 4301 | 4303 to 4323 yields -0.74 angstroms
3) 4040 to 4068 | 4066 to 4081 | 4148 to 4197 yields 0.40 angstroms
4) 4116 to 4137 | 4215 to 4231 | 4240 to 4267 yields 0.89 angstroms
